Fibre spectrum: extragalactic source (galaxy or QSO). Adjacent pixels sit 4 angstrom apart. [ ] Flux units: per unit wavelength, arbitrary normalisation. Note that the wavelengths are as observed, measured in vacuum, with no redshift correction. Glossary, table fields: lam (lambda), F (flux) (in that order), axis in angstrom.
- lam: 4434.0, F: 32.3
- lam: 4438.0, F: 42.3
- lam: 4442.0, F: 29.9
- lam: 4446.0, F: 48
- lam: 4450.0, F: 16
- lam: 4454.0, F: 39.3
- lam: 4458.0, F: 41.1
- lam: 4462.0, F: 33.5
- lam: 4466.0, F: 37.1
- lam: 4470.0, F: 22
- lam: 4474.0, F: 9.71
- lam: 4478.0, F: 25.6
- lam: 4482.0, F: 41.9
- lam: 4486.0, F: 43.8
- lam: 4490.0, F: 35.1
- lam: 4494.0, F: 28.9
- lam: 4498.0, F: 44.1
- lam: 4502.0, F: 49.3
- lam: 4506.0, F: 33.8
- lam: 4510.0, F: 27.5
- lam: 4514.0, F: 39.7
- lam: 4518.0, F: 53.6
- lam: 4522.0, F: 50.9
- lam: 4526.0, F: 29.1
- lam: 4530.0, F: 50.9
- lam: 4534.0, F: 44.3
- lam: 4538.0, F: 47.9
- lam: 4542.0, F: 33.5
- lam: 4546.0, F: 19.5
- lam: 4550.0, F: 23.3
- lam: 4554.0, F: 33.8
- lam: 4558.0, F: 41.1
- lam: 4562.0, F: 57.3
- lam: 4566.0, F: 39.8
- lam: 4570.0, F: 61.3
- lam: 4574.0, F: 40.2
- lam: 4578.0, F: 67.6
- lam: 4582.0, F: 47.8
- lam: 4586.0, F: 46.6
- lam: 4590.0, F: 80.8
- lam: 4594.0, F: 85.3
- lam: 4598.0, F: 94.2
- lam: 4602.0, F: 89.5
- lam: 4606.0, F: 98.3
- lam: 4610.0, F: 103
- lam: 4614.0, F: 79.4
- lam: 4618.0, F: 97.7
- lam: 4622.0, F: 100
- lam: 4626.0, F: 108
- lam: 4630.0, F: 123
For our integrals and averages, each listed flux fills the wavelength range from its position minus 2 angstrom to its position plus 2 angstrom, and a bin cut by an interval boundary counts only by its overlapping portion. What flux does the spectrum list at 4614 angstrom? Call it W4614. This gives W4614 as 79.4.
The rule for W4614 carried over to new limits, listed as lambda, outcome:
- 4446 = 48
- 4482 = 41.9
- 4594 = 85.3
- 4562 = 57.3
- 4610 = 103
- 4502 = 49.3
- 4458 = 41.1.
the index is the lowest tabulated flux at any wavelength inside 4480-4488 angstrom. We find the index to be 41.9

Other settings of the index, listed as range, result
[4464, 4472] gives 22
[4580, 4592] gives 46.6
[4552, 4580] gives 33.8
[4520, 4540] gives 29.1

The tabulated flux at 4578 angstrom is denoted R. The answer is 67.6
